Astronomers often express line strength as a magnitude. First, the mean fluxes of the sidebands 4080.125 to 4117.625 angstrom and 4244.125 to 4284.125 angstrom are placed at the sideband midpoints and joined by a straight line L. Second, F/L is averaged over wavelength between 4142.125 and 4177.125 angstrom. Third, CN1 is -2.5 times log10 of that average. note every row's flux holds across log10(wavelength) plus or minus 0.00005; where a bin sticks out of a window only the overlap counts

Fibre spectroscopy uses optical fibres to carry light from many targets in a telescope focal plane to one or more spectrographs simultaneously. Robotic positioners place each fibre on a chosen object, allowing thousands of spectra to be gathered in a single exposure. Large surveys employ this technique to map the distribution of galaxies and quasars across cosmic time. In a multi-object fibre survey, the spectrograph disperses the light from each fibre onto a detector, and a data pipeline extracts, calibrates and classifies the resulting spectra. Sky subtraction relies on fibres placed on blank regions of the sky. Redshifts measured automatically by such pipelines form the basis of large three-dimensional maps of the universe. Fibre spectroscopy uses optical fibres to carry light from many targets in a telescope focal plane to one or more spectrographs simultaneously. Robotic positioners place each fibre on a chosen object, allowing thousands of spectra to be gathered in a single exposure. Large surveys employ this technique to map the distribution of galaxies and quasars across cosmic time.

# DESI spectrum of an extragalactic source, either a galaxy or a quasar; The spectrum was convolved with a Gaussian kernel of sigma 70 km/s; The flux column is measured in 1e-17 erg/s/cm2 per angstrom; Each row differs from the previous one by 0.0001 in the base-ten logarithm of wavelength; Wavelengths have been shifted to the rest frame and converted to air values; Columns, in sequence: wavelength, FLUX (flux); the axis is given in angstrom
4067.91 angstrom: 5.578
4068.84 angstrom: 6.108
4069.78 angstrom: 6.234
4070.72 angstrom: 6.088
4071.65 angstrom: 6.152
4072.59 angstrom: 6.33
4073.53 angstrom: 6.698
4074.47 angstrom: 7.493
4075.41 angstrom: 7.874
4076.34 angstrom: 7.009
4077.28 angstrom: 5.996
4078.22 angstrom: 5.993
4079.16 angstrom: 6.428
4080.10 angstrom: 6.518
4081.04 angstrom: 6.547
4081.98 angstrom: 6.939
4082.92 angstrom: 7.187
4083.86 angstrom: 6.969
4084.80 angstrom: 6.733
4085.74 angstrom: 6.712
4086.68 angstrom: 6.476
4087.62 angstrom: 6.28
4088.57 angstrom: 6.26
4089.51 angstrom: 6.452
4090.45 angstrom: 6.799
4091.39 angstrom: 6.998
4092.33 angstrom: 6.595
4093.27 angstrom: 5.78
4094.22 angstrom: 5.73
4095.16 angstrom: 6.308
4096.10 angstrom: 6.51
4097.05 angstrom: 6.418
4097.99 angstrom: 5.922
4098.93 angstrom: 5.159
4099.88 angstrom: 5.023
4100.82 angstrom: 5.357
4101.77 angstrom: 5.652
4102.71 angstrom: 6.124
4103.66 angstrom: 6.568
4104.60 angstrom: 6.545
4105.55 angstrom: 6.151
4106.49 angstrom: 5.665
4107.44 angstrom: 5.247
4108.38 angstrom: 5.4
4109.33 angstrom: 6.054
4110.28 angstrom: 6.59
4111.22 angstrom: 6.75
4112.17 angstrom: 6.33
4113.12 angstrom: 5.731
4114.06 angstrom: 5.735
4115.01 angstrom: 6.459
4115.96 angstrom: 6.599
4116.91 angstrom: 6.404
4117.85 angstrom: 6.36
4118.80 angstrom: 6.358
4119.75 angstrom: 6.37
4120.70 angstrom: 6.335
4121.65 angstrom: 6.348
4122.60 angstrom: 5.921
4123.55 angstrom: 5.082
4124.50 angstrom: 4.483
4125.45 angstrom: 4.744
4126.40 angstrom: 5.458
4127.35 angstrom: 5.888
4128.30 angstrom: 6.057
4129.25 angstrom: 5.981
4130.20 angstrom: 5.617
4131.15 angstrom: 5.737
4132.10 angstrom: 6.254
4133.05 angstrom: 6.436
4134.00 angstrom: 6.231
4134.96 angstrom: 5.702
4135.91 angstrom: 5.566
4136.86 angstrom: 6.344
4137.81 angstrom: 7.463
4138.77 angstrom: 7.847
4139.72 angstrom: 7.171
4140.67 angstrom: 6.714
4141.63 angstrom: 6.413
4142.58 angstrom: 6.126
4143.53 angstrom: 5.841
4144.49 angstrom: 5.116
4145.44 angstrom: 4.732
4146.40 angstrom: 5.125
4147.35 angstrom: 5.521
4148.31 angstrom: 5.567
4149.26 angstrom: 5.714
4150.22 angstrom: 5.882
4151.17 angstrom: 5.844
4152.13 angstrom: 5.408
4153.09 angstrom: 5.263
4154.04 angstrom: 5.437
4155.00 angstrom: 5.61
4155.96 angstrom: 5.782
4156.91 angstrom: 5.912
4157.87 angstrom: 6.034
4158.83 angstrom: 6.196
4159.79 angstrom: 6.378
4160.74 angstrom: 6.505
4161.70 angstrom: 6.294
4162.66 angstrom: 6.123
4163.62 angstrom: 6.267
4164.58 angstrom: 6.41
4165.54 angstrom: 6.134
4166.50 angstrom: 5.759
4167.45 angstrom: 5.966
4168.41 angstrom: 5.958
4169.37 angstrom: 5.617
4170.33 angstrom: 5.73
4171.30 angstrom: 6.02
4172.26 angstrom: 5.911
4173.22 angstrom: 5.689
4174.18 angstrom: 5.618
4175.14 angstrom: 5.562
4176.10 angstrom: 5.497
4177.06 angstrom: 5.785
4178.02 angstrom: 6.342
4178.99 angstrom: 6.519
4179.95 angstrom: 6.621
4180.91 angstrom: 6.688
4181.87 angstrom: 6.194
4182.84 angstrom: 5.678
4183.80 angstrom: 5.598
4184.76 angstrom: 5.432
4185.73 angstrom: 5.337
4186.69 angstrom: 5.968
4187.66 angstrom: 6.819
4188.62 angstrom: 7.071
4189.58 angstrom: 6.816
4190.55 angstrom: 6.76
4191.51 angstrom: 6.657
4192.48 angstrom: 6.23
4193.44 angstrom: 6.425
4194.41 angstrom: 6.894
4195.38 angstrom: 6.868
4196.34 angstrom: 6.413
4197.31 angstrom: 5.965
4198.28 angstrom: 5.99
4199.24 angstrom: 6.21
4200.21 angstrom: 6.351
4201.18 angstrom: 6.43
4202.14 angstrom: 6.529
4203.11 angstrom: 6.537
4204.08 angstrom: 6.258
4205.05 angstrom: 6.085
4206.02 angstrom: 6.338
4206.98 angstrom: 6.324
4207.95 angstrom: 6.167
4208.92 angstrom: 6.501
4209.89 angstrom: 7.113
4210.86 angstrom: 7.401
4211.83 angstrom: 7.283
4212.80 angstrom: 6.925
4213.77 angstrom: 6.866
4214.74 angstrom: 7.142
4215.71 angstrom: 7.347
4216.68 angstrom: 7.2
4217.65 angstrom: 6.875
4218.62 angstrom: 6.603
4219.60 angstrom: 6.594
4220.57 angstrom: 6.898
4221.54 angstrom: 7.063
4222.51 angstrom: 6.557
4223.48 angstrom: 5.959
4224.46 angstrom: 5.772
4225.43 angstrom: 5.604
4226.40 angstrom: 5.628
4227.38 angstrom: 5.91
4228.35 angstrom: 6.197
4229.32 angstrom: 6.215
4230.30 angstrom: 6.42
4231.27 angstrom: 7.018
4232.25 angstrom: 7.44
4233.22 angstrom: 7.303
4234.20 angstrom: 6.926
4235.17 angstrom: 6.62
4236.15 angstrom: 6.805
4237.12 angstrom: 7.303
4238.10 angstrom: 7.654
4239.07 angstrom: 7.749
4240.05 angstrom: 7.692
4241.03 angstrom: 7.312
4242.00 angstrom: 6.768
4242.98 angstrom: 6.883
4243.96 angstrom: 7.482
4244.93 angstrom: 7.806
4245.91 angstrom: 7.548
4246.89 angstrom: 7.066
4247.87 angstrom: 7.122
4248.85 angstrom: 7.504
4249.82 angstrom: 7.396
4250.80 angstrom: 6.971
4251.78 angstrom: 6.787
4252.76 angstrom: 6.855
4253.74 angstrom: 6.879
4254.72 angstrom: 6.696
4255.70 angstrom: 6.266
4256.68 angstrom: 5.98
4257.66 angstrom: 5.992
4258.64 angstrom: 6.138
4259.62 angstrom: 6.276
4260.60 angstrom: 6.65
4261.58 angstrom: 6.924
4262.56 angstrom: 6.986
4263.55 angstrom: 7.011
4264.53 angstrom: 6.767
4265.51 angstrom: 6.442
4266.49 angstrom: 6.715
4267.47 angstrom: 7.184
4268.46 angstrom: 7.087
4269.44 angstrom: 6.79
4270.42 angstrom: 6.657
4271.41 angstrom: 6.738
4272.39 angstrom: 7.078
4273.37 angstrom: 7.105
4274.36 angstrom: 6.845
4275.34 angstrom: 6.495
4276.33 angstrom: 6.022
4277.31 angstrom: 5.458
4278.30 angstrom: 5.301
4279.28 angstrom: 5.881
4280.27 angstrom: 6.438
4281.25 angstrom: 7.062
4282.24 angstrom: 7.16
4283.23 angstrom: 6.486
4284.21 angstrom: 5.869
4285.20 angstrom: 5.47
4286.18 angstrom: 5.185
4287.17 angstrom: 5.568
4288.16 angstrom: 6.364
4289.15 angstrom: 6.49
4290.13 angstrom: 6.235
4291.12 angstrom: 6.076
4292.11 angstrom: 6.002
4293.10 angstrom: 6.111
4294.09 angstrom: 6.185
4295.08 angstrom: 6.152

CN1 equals 0.11 mag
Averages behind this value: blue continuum 6.24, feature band 5.79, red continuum 6.71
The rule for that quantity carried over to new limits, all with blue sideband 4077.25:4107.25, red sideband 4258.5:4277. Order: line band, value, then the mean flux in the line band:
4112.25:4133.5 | 0.07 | 5.93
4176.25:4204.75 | 0.04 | 6.31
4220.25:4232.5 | 0.05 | 6.33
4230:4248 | -0.09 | 7.22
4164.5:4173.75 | 0.10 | 5.9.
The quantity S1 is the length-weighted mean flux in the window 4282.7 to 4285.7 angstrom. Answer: 5.96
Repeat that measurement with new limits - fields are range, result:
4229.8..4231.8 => 6.71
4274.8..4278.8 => 5.84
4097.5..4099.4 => 5.57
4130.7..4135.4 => 6.07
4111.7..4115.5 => 6.06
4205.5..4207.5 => 6.34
